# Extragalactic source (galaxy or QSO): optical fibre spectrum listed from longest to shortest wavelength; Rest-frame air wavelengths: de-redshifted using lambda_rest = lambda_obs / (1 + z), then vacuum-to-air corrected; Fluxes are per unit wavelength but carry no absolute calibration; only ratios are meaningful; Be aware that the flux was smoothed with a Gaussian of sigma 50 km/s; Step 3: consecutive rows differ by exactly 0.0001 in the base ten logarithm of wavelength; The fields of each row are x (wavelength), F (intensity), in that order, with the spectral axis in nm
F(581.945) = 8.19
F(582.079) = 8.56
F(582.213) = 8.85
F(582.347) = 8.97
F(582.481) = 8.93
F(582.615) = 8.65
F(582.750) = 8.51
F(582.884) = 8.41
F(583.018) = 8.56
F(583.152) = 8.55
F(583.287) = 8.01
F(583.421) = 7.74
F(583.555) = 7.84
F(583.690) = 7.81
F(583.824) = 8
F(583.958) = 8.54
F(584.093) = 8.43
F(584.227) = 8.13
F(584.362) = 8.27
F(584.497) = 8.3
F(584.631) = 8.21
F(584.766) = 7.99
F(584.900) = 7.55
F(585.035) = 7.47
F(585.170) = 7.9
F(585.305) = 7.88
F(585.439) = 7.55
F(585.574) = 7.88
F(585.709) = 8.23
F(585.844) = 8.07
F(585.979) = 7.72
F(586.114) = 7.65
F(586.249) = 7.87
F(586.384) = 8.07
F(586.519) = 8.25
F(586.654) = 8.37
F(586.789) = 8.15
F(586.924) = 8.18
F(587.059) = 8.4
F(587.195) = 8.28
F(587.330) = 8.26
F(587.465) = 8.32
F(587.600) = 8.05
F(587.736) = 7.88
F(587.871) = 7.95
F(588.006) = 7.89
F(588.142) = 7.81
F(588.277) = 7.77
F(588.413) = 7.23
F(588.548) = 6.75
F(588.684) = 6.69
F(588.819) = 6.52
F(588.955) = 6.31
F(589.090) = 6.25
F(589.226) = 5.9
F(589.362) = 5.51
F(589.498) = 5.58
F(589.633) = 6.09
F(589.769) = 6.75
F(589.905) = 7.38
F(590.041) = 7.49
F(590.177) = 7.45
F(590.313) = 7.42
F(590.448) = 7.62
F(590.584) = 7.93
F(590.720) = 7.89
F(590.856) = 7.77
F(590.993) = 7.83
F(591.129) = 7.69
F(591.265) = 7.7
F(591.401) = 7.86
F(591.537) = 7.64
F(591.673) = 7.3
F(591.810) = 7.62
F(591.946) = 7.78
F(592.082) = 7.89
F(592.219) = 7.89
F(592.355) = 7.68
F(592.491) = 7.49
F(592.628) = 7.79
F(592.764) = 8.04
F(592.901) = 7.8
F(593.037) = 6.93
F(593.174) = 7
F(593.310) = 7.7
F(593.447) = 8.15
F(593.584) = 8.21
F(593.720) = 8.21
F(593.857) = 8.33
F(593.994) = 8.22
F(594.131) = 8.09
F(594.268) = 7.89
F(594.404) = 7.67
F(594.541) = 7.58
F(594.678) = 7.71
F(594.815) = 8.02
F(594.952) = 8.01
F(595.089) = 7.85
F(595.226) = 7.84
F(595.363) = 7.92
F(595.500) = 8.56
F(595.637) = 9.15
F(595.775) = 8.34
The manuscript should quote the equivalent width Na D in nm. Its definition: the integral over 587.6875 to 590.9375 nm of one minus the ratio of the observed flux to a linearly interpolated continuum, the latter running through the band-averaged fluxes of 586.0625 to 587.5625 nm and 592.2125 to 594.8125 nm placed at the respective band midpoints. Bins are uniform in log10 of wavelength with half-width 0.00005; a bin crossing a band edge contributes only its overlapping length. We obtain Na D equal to 0.39 nm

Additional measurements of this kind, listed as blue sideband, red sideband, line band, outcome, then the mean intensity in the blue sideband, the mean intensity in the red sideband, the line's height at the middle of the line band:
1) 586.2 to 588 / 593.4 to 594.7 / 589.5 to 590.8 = 0.135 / 8.15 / 8.01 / 8.09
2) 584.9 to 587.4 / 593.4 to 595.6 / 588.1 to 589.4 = 0.216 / 8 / 8.03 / 8.01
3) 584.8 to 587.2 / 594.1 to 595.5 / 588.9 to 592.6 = 0.310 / 7.96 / 7.89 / 7.92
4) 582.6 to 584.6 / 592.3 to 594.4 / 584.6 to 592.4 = 0.457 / 8.24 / 7.83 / 8.03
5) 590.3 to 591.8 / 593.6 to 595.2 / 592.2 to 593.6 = 0.032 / 7.7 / 7.97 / 7.85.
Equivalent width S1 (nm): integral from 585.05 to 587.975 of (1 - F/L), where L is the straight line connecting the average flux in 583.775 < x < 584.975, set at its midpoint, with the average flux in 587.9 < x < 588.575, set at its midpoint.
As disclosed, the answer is -0.08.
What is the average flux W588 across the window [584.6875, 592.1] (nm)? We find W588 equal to 7.55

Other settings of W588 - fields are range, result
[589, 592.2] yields 7.24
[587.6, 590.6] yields 7.02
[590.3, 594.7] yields 7.77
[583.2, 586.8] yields 8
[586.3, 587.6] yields 8.24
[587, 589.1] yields 7.55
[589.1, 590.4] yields 6.62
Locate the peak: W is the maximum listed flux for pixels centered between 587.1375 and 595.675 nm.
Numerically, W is 9.15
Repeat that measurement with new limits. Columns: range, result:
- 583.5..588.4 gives 8.54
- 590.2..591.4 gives 7.93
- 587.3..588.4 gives 8.32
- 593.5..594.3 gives 8.33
